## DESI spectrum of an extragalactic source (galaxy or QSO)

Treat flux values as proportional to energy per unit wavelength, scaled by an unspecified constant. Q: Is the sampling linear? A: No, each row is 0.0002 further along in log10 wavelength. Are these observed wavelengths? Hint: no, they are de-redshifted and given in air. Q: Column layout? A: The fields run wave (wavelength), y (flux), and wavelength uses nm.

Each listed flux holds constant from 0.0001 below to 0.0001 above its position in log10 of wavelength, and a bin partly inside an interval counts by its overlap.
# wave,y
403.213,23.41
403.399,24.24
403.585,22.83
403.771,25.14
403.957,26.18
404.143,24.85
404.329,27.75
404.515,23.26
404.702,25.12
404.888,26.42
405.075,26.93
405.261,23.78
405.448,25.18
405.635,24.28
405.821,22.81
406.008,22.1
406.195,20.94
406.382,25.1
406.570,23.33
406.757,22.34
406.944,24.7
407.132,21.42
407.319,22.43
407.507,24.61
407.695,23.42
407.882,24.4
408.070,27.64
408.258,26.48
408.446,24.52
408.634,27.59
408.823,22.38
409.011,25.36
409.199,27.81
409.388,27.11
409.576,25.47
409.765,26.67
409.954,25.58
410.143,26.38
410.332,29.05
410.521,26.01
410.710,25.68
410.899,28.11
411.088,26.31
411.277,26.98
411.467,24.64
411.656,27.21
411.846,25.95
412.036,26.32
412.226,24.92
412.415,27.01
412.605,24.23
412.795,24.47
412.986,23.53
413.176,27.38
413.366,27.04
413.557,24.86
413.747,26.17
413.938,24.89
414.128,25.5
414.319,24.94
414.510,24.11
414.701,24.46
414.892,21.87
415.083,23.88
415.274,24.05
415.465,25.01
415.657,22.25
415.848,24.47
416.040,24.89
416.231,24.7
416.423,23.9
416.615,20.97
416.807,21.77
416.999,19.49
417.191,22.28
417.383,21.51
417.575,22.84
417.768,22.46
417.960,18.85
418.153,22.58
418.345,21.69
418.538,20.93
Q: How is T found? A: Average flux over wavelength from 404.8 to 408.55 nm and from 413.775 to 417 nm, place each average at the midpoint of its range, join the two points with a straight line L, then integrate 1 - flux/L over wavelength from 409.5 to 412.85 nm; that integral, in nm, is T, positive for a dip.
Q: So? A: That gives -0.31 nm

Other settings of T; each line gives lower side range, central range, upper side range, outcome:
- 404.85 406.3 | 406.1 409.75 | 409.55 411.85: 0.08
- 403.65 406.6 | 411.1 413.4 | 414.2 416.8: -0.17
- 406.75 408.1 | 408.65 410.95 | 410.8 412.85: -0.12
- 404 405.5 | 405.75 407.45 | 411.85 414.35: 0.18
